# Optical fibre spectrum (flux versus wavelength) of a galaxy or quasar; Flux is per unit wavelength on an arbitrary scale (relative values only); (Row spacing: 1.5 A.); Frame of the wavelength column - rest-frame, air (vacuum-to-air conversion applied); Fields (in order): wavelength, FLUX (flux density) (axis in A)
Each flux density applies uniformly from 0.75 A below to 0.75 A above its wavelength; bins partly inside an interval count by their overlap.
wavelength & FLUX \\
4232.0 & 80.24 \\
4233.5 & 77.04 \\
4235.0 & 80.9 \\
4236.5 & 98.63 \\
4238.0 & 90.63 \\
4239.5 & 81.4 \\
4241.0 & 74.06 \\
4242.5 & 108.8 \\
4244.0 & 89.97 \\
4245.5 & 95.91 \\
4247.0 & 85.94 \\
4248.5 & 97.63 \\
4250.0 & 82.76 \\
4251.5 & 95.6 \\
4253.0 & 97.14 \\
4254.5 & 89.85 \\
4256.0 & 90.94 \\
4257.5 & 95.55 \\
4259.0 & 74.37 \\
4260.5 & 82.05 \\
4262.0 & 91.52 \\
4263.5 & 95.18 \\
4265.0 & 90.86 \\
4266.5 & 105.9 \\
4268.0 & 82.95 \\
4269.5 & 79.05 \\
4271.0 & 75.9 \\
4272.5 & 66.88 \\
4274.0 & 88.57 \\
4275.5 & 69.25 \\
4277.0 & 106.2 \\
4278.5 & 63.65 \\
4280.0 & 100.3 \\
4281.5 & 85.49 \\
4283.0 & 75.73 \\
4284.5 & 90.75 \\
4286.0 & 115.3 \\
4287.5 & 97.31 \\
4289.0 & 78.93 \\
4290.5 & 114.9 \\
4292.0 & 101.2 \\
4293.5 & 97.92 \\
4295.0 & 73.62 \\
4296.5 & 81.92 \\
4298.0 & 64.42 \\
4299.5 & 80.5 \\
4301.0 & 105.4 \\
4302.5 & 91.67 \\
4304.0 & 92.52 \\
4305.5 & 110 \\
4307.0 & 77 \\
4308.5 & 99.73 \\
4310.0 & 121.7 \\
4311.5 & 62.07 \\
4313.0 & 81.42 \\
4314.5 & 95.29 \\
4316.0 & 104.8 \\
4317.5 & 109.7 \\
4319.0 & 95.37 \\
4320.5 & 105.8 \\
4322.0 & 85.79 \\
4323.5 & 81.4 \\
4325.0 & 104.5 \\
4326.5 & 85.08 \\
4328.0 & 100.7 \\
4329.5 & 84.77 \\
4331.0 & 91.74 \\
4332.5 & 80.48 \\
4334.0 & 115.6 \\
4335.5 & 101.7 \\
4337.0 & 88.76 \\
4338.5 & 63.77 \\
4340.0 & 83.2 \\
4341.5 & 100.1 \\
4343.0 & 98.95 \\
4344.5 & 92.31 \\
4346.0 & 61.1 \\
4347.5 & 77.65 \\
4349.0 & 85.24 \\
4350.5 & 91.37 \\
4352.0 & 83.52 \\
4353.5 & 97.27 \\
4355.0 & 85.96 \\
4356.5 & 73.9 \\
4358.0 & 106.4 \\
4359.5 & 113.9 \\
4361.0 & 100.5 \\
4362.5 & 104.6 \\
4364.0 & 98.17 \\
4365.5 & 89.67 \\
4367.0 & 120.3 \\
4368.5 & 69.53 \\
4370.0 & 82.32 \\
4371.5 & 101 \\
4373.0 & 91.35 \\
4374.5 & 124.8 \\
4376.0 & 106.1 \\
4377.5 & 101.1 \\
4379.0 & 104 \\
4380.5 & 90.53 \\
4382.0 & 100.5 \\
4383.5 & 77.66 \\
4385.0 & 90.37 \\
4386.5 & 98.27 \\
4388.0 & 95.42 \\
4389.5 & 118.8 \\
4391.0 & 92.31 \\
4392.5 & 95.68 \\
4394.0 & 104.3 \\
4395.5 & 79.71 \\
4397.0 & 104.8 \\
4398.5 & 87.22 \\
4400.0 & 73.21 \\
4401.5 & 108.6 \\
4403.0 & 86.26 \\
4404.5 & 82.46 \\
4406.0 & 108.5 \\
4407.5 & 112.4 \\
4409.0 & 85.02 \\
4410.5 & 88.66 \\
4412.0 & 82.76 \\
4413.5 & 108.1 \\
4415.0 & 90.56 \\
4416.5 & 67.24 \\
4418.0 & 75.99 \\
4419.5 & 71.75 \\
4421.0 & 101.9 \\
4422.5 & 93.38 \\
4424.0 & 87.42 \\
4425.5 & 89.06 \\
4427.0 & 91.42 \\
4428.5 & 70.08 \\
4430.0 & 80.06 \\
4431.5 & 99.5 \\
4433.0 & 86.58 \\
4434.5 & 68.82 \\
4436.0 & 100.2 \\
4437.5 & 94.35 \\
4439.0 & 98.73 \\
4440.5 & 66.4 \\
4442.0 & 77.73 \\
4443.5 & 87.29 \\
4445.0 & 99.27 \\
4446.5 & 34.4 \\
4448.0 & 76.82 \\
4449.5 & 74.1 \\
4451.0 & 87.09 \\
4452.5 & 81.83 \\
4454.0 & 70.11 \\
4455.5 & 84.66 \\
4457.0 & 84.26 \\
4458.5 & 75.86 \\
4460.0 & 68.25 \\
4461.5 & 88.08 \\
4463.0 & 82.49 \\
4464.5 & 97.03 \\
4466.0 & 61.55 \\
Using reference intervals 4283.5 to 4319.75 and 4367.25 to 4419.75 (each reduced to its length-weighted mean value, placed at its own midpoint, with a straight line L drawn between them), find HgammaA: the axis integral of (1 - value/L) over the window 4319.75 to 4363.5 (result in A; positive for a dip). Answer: 1.0 A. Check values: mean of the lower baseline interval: 93.4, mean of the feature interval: 91.3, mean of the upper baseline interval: 93.5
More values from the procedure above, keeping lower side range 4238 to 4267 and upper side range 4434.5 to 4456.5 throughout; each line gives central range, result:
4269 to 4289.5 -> 0.9 A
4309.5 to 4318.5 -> -0.8 A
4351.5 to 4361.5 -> -1.1 A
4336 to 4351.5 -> 0.2 A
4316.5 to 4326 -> -1.1 A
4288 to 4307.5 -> -0.4 A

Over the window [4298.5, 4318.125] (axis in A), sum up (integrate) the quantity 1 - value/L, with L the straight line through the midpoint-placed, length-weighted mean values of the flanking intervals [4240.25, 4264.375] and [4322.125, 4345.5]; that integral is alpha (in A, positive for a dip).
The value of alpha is -0.7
